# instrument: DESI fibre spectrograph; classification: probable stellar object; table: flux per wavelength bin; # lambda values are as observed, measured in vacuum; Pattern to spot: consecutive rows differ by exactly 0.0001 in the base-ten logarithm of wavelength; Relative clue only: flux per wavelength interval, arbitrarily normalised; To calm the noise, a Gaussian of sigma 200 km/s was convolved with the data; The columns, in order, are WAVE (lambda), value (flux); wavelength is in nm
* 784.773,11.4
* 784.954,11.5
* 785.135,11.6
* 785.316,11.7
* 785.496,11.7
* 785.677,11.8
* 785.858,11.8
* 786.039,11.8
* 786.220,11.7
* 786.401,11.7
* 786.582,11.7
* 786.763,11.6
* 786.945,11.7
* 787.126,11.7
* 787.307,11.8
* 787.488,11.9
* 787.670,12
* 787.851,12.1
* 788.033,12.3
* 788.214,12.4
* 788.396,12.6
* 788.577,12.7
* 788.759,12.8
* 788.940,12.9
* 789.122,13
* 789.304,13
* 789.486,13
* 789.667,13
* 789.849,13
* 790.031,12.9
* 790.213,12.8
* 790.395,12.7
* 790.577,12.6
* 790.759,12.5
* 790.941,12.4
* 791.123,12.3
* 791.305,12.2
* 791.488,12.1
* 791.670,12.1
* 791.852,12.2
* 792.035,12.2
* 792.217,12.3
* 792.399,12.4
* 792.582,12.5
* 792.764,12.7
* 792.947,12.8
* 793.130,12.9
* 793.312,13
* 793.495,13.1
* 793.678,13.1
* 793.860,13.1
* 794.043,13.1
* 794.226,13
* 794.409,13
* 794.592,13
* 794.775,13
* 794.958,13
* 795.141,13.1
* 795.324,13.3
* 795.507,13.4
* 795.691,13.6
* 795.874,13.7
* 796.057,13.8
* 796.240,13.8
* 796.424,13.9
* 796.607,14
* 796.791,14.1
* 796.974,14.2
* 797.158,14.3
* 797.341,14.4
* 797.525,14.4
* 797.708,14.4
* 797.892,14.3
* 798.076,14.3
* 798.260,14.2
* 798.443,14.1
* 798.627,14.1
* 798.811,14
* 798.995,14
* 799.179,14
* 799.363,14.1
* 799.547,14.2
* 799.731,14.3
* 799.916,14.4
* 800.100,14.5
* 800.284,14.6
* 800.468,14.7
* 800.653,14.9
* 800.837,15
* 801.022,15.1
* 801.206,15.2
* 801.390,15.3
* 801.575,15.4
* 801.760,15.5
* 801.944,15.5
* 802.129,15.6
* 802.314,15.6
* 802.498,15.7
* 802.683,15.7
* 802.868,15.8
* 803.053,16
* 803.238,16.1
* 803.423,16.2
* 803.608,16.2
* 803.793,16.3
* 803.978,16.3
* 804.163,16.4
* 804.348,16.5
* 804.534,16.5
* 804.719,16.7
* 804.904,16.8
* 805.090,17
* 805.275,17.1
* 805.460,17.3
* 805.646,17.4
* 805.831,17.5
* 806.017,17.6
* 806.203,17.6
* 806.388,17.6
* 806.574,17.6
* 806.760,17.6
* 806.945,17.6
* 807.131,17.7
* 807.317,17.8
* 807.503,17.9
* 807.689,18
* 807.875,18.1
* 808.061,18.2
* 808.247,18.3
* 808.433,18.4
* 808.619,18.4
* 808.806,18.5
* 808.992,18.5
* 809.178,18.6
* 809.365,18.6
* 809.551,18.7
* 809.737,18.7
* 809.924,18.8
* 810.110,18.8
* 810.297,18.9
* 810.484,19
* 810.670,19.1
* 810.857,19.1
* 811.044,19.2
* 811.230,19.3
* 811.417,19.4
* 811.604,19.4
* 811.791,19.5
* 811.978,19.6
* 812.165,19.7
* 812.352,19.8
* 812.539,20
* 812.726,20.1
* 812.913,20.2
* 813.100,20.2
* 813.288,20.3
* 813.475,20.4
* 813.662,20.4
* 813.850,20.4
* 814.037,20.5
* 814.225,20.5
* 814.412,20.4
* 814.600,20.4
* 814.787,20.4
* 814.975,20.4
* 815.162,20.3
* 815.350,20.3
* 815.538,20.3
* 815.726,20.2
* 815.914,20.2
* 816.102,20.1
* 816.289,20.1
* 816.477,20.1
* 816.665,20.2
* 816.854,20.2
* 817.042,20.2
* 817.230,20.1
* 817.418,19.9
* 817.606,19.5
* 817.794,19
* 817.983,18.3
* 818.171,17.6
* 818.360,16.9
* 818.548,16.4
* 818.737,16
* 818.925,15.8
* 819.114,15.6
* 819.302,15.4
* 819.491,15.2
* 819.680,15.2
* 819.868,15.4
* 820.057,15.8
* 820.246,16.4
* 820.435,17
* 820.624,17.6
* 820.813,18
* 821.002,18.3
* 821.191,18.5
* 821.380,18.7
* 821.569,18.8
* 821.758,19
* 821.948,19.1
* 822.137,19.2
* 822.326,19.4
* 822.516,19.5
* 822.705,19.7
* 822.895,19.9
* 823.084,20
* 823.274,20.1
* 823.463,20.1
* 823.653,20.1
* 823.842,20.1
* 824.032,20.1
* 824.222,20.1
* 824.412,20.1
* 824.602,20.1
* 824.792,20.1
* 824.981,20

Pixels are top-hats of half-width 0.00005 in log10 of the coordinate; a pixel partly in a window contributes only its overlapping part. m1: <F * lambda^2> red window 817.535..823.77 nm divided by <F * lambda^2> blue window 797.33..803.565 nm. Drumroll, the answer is 1.27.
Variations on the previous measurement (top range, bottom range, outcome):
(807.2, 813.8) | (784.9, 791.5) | 1.65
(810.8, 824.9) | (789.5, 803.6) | 1.45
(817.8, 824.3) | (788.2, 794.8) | 1.53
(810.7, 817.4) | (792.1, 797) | 1.59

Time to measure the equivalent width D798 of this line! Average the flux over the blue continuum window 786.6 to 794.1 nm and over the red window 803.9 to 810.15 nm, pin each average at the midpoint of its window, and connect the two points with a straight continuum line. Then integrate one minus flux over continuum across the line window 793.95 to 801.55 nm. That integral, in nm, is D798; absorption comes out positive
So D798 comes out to 0.395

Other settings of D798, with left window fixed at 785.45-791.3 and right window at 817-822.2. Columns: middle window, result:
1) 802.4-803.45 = -0.08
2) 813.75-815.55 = -0.39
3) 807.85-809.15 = -0.22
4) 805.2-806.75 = -0.22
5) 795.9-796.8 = -0.02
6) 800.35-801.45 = -0.05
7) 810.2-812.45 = -0.44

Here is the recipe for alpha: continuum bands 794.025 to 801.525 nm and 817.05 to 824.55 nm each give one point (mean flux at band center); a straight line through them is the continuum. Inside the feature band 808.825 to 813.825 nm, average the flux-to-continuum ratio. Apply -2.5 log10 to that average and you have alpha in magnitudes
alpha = -0.17 mag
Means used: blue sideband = 14.1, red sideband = 18.3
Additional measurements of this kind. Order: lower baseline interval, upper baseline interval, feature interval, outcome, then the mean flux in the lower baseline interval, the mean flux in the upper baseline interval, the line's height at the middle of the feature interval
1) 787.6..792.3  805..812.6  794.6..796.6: 0.066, 12.5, 18.4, 14.3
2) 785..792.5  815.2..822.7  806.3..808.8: -0.123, 12.3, 18.3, 16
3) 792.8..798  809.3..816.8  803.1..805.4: 0.011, 13.5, 19.8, 16.7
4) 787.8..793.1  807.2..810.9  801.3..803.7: 0.046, 12.6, 18.5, 16.4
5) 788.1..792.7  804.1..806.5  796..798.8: 0.041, 12.6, 17.1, 14.7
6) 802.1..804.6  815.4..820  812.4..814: -0.155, 16.1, 18.2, 17.6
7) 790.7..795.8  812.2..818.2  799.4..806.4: 0.005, 12.8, 20.1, 16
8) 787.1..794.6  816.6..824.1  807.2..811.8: -0.154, 12.6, 18.3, 16.2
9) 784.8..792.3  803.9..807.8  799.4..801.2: 0.073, 12.2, 17.3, 15.7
